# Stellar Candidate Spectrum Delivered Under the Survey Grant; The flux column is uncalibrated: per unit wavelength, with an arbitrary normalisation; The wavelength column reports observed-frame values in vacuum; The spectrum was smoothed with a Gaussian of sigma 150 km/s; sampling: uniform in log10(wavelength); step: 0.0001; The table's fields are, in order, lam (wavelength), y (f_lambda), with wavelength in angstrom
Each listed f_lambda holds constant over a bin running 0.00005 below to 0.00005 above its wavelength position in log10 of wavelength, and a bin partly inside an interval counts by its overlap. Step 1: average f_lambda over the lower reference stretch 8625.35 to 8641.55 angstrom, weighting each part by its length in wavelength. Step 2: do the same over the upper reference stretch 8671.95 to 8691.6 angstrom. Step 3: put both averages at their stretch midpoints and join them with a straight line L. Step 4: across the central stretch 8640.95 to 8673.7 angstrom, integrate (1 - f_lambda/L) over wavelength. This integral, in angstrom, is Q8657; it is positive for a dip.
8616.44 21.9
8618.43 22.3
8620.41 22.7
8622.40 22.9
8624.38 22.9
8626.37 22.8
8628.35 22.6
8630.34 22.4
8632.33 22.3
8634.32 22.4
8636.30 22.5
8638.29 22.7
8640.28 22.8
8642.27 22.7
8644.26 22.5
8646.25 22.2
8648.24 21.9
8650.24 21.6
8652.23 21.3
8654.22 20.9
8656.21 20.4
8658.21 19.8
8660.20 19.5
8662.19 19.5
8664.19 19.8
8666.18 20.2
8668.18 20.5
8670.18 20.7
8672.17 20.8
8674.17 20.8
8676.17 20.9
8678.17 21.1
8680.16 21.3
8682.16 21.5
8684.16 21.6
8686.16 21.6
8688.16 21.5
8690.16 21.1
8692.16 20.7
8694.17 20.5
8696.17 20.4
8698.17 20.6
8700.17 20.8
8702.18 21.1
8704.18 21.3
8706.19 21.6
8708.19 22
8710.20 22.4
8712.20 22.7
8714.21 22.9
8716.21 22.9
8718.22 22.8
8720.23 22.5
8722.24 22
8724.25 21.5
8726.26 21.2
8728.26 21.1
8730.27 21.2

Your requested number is 1.5 angstrom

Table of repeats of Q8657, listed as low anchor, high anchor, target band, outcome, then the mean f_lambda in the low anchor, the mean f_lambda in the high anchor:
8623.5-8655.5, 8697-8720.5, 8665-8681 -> 1.0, 22.3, 21.9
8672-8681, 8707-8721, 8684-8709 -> 0.8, 21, 22.6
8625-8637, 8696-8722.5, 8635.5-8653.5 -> 0.2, 22.5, 21.9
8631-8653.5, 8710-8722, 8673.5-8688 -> 0.8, 22.2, 22.7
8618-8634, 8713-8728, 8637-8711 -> 4.1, 22.6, 22.2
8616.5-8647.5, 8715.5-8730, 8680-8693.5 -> 0.5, 22.6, 21.9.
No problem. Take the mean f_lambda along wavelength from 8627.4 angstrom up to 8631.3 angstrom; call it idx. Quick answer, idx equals 22.5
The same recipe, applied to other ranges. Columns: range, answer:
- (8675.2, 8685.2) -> 21.3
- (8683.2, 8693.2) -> 21.3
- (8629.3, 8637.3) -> 22.4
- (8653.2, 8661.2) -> 20.2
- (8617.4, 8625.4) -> 22.7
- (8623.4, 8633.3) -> 22.6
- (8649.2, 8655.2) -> 21.3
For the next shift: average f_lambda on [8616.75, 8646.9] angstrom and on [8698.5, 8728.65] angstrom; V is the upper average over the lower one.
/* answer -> 1.0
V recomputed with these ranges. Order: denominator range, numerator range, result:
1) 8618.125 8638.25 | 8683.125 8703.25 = 0.93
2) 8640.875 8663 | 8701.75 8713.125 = 1.03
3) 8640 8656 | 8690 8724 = 0.99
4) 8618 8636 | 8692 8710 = 0.93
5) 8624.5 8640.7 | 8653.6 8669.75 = 0.89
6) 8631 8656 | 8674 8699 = 0.95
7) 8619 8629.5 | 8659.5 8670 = 0.88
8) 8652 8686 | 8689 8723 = 1.05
